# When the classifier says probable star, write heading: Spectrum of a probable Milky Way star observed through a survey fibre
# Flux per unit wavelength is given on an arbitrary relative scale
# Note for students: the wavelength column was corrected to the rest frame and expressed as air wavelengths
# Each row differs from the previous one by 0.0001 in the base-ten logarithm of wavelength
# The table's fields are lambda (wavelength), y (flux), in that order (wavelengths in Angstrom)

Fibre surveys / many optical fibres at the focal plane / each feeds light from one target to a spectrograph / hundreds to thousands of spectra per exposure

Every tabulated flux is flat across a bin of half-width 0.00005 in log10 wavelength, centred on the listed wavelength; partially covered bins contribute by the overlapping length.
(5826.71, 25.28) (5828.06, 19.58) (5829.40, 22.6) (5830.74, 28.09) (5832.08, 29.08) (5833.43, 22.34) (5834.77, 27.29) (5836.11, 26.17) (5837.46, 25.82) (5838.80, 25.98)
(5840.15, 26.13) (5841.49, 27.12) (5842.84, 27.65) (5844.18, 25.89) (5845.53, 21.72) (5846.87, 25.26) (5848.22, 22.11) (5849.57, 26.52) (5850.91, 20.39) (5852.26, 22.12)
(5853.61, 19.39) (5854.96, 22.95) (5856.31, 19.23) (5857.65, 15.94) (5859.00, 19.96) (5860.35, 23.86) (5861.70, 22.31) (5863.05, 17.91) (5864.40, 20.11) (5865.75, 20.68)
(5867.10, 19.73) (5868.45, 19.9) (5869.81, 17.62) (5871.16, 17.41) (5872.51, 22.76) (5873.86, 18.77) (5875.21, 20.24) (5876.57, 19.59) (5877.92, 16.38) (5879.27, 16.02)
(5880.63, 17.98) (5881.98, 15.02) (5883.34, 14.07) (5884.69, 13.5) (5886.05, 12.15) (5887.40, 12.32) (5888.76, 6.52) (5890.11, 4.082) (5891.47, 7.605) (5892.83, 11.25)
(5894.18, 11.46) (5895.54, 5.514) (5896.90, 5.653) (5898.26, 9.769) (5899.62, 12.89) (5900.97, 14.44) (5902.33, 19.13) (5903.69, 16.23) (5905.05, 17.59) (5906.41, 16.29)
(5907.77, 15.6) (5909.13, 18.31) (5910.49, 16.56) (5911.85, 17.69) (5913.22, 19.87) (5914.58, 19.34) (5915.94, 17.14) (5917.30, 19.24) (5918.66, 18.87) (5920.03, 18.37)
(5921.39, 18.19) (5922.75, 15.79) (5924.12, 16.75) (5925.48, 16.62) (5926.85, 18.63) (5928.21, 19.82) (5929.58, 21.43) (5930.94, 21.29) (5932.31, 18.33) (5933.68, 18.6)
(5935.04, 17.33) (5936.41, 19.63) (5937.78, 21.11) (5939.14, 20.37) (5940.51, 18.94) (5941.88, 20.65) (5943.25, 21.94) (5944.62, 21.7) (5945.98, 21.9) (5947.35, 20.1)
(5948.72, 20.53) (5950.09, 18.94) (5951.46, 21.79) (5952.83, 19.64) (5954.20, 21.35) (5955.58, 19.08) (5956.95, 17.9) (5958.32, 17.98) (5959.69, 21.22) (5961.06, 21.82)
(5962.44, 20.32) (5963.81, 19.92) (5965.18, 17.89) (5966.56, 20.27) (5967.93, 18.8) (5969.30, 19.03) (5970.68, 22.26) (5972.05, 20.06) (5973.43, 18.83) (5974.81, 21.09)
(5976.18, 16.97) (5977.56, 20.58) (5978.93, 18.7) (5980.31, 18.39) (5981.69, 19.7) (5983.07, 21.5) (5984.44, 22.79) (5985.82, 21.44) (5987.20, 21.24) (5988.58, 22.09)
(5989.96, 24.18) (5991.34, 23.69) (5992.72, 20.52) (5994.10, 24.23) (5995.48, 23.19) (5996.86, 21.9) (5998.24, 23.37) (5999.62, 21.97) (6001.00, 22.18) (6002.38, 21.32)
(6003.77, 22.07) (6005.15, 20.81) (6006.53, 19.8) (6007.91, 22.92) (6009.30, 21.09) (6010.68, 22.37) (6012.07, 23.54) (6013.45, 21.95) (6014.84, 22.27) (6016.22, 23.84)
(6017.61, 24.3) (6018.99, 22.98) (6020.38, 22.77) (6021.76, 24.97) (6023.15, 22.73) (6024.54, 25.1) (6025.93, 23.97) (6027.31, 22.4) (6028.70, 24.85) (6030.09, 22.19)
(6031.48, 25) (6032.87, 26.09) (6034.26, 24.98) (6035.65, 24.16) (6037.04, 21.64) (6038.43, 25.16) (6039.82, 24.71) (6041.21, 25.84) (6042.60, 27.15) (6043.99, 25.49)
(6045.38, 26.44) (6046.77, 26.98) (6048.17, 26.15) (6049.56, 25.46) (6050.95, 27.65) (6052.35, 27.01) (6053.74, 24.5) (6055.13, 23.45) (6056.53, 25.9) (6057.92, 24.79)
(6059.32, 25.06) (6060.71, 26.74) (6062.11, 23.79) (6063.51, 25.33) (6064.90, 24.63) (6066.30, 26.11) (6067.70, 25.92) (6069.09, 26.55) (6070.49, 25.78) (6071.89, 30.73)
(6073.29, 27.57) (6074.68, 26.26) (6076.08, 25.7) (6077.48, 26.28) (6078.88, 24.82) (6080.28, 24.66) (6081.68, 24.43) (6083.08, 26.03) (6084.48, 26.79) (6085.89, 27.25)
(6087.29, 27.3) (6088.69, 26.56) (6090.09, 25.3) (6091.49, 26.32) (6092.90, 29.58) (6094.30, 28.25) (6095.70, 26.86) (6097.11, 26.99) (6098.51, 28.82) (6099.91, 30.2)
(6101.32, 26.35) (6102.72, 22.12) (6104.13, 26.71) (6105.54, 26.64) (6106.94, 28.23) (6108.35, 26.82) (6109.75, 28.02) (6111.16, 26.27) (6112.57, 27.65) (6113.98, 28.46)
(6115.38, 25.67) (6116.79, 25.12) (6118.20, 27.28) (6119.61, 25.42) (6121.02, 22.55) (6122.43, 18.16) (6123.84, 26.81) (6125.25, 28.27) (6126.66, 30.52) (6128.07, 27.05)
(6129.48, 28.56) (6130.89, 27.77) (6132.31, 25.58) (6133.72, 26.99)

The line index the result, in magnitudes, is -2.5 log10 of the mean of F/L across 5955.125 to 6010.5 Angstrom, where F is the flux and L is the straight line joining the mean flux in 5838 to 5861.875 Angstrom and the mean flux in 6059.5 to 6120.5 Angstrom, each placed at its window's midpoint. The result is 0.20 mag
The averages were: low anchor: 23.1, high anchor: 26.5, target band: 20.9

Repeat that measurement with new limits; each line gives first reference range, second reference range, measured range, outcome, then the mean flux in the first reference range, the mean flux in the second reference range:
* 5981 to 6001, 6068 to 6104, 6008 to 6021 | 0.03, 22.3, 26.7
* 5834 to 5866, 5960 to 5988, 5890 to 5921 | 0.42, 23.1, 20.1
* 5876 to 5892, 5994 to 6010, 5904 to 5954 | -0.16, 12.9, 22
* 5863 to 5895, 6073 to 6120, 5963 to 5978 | 0.03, 15.4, 26.7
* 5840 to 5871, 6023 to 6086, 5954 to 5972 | 0.20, 21.8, 25.4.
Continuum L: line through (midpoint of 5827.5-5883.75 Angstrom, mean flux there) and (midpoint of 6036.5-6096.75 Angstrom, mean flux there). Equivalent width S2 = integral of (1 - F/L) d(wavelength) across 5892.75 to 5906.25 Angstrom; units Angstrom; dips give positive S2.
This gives 6.0 Angstrom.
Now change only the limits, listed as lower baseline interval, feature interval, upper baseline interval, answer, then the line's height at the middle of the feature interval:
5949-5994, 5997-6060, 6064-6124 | -2.17 Angstrom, 23.2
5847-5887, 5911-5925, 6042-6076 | 1.93 Angstrom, 21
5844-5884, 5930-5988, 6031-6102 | 7.10 Angstrom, 22.9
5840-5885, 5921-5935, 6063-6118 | 2.36 Angstrom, 22.2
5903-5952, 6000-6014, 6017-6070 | 0.77 Angstrom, 23.1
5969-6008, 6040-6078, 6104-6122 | -2.93 Angstrom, 24.2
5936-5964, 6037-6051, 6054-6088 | -0.65 Angstrom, 24.7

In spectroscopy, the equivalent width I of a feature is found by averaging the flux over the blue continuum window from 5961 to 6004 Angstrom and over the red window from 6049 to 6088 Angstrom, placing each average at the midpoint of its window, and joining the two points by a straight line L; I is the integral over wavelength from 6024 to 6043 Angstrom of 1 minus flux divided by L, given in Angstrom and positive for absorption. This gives -0.4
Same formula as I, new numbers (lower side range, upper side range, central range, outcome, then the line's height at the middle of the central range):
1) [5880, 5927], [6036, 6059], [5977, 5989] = -0.1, 20.6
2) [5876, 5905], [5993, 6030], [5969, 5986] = -0.2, 19.9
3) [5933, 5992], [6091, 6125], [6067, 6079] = -0.8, 25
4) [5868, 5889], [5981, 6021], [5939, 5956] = -0.7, 19.7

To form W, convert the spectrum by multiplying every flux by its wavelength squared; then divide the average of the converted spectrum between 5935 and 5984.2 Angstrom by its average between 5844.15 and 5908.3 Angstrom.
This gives 1.22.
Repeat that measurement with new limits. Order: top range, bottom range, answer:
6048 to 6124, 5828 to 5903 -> 1.50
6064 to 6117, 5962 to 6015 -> 1.30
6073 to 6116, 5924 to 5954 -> 1.41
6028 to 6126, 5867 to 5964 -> 1.59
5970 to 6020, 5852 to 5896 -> 1.37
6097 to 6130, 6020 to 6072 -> 1.08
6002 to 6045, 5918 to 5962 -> 1.24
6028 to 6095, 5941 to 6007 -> 1.28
